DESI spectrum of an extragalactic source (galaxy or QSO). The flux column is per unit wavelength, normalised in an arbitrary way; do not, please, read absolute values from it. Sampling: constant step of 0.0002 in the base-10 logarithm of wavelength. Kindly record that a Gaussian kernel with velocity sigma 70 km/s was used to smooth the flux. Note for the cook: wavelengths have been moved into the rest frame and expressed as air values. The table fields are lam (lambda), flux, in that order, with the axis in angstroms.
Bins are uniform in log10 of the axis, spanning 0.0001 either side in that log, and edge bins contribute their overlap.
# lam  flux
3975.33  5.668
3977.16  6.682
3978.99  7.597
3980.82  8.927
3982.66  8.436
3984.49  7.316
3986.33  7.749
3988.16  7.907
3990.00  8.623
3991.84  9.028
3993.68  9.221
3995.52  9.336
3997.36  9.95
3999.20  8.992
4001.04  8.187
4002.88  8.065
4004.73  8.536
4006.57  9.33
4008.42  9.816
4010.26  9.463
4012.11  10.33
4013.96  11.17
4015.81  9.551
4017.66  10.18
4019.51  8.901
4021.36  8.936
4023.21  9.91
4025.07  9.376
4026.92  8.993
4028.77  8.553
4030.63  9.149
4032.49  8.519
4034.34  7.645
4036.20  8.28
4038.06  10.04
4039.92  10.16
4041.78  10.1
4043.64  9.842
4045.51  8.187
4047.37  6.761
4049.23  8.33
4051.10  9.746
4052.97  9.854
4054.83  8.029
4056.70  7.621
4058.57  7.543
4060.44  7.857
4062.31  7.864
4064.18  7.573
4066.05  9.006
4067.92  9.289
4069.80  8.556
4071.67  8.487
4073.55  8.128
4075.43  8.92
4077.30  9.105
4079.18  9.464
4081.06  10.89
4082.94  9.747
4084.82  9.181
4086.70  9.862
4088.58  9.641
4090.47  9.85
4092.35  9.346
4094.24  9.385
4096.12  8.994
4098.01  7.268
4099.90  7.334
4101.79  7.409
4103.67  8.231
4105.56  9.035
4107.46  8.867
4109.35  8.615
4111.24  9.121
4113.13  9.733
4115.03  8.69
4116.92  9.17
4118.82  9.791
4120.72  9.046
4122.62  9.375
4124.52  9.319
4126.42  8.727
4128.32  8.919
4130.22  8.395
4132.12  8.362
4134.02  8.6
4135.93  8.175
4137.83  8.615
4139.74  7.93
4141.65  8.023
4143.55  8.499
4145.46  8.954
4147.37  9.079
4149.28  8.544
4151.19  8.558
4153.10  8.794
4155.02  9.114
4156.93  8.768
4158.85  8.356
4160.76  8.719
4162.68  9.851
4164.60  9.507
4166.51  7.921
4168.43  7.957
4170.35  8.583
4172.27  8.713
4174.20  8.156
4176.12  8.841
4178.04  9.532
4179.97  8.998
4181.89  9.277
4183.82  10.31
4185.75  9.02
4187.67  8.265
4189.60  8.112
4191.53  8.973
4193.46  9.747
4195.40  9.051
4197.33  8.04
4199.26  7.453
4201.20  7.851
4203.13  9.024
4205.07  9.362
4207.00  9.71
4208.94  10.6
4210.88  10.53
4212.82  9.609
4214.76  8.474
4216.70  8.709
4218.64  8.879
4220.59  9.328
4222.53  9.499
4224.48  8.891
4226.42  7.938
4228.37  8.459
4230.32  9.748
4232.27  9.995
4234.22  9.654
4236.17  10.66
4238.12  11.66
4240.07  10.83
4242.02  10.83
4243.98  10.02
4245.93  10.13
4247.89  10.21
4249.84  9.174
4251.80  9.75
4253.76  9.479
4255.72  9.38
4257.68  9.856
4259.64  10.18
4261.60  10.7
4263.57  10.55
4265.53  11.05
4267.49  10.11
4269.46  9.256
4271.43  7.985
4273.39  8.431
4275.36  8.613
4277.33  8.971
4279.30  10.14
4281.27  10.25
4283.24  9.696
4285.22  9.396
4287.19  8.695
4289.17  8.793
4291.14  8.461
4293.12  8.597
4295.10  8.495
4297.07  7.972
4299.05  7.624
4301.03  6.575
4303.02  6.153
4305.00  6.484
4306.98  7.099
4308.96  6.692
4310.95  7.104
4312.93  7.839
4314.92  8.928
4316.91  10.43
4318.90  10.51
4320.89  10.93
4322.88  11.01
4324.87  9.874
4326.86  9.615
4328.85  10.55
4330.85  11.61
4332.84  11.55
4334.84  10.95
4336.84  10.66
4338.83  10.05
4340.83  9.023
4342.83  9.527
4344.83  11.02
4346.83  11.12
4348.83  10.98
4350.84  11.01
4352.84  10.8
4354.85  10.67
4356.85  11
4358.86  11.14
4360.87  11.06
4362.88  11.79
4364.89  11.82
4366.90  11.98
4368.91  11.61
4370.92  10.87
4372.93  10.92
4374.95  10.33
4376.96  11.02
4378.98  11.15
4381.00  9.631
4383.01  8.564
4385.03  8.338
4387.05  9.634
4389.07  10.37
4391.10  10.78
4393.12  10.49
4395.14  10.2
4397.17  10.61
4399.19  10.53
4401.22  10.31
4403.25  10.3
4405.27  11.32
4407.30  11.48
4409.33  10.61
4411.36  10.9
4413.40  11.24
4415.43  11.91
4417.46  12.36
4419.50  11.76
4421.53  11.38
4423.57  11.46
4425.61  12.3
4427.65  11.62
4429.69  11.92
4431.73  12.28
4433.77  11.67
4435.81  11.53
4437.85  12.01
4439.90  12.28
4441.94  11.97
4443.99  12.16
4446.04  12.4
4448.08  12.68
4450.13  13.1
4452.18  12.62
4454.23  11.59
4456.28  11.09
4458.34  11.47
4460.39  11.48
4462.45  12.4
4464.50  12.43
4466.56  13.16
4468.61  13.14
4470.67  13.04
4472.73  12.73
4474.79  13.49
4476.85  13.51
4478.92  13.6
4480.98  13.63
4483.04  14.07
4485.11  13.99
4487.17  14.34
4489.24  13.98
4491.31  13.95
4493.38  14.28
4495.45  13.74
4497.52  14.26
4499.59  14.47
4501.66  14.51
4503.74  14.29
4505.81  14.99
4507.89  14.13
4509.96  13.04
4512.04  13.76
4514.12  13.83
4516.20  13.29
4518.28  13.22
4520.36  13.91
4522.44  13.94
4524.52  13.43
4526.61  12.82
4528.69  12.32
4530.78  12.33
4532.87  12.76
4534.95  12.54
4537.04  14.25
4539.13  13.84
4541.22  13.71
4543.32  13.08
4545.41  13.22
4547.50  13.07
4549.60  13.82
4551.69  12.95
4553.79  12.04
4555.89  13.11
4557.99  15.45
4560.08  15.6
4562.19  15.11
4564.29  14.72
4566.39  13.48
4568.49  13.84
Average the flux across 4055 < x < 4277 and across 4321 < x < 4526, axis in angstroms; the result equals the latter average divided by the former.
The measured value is 1.31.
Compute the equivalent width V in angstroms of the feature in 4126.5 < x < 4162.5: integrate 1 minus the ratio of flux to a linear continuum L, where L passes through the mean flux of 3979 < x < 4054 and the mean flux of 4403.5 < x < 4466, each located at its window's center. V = 4.6 angstroms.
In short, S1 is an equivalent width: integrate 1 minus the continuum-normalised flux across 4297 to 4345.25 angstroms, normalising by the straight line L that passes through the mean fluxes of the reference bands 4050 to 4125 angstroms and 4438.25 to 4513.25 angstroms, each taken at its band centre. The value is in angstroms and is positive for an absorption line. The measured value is 9.7 angstroms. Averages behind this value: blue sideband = 8.87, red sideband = 13.2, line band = 9.2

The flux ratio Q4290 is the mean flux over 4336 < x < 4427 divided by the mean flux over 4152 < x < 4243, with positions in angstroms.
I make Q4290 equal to 1.2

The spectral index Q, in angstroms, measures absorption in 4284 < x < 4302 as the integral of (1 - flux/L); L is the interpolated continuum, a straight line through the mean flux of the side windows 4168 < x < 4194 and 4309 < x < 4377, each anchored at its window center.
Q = 3.06 angstroms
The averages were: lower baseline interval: 8.9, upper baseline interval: 10.5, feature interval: 8.31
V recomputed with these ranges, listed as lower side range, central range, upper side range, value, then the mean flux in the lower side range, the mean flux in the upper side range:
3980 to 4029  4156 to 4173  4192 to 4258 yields 1.2 angstroms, 9.08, 9.48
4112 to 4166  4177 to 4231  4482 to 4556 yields 3.4 angstroms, 8.84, 13.6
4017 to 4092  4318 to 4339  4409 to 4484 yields 1.1 angstroms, 8.95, 12.3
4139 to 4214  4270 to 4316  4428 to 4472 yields 9.2 angstroms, 8.88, 12.2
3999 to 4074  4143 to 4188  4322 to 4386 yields 3.6 angstroms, 8.9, 10.7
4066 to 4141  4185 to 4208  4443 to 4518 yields 2.9 angstroms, 8.91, 13.3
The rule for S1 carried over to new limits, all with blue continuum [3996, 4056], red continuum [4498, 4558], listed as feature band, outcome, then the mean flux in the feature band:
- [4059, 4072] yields 1.6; 8.34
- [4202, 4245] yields 4.8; 9.65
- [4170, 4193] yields 3.4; 8.93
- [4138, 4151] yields 2.1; 8.52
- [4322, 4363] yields 4.1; 10.7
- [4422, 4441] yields 1.2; 11.9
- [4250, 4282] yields 4.5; 9.65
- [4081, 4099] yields 0.7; 9.34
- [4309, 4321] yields 2.8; 8.96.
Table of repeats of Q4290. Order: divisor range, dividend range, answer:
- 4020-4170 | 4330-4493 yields 1.32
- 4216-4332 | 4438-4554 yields 1.42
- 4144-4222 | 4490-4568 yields 1.53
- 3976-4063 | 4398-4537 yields 1.44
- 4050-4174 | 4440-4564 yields 1.52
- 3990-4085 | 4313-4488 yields 1.26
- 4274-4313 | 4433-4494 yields 1.56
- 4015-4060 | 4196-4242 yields 1.05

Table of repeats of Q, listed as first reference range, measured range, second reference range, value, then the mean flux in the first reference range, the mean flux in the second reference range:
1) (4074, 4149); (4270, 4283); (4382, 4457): 1.4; 8.91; 11.3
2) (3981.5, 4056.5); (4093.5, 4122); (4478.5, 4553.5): 3.2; 9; 13.6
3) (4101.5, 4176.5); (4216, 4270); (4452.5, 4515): 1.7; 8.74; 13.4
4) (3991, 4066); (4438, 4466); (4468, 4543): 2.1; 8.97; 13.6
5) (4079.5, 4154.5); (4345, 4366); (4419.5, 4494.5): 0.7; 8.88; 12.6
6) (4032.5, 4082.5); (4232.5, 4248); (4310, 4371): -0.9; 8.75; 10.6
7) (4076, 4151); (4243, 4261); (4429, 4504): 1.2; 8.9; 12.9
